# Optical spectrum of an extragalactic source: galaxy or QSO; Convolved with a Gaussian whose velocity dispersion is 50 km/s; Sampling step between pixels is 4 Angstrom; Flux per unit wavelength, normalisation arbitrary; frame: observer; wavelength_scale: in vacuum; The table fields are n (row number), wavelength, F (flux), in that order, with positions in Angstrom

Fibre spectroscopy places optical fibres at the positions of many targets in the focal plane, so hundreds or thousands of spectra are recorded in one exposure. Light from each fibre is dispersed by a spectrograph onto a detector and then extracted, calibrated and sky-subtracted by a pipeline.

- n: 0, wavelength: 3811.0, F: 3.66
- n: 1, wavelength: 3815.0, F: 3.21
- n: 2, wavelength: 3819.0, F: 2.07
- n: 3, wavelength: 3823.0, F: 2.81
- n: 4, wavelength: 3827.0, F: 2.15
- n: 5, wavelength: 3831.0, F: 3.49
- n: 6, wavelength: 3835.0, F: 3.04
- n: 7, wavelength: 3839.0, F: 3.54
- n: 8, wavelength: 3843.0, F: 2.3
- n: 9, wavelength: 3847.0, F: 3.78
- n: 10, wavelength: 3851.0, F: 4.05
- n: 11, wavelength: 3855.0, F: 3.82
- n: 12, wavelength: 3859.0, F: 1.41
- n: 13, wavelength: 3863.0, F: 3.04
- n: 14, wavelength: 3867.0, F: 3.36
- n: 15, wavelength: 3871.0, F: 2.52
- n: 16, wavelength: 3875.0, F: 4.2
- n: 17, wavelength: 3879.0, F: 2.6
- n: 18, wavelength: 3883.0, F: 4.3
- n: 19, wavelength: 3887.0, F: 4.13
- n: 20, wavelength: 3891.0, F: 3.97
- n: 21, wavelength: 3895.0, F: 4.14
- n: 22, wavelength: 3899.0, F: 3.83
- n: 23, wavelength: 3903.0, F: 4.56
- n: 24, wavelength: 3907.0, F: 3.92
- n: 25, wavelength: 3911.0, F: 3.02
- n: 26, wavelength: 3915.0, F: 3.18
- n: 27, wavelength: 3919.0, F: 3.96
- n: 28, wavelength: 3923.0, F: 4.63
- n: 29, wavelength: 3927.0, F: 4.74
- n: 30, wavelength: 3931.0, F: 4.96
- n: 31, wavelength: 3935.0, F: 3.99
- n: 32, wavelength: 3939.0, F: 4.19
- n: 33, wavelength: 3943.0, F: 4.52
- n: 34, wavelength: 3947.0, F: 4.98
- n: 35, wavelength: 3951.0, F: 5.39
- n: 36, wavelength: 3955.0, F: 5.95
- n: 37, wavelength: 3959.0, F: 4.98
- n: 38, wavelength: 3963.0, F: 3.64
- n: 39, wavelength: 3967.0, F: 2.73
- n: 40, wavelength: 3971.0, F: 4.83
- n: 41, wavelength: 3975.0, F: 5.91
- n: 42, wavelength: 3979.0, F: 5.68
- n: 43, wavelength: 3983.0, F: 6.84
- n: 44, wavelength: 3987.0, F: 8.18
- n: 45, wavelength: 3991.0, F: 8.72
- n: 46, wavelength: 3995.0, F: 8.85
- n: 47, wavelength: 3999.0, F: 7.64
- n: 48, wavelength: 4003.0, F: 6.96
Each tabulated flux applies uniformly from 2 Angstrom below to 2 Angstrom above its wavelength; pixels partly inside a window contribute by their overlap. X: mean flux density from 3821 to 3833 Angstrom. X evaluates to 2.82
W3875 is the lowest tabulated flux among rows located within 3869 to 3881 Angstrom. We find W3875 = 2.52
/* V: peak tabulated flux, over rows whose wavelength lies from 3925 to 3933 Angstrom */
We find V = 4.96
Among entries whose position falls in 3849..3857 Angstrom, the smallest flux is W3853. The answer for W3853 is 3.82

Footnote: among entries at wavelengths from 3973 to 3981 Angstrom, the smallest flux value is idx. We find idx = 5.68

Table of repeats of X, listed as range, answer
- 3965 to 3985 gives 5.2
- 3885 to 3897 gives 4.08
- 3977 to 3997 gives 7.65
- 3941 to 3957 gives 5.21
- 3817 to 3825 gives 2.44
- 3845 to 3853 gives 3.92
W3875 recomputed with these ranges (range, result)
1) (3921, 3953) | 3.99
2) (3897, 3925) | 3.02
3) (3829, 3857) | 2.3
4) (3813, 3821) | 2.07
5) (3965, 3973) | 2.73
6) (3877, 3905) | 2.6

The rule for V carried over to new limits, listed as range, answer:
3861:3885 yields 4.3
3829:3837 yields 3.49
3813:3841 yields 3.54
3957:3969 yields 4.98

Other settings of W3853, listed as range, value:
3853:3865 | 1.41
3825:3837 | 2.15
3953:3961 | 4.98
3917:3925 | 3.96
